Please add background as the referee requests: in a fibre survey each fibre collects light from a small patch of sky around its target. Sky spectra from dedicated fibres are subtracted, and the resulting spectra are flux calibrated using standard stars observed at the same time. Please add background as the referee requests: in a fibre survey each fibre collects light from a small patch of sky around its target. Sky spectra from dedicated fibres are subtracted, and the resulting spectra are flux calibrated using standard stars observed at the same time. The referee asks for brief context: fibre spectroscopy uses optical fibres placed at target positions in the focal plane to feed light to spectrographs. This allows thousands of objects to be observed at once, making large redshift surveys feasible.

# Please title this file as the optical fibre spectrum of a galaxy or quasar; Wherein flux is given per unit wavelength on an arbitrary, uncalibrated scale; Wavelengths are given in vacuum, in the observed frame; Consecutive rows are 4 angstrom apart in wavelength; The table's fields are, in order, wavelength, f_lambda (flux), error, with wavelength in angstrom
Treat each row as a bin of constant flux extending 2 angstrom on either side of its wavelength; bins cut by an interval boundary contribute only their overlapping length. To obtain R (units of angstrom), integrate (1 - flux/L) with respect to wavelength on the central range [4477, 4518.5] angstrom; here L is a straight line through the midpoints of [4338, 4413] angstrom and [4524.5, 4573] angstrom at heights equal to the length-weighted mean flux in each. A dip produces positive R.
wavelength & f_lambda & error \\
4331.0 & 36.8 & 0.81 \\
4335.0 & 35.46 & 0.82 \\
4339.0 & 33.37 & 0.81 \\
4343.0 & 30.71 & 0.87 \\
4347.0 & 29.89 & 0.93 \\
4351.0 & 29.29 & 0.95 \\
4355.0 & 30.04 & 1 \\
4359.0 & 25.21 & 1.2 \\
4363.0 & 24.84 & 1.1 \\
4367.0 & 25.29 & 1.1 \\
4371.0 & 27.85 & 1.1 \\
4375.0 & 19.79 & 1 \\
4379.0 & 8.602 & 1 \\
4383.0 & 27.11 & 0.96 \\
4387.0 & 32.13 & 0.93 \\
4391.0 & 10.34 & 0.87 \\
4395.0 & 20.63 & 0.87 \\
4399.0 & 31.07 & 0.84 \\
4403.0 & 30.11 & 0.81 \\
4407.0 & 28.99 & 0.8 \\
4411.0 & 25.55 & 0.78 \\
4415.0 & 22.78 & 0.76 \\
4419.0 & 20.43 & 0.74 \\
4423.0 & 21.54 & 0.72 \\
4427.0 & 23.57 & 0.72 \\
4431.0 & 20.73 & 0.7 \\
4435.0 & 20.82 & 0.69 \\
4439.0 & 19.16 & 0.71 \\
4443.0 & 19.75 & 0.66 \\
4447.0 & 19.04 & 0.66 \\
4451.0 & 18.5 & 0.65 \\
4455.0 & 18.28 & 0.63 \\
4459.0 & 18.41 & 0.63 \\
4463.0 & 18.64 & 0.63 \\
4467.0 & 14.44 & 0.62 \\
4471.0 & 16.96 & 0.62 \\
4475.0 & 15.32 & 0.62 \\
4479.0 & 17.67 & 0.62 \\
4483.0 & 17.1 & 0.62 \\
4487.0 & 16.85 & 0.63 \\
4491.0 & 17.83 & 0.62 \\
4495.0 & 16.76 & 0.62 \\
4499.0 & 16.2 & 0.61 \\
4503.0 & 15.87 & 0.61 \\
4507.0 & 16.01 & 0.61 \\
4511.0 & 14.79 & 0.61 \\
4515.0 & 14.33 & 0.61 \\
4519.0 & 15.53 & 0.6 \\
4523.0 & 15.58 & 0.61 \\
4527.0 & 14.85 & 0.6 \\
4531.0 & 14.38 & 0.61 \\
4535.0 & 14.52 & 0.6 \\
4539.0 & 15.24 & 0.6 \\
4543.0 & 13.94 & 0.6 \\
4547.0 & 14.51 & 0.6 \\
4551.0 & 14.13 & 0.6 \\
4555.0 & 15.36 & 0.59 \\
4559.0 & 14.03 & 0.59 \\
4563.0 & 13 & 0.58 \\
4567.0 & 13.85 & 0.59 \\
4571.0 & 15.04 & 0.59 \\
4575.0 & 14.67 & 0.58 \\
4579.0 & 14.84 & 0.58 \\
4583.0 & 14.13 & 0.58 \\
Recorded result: 3.38 angstrom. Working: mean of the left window 25.7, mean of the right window 14.4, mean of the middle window 16.3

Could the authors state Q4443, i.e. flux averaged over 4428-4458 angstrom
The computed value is 19.6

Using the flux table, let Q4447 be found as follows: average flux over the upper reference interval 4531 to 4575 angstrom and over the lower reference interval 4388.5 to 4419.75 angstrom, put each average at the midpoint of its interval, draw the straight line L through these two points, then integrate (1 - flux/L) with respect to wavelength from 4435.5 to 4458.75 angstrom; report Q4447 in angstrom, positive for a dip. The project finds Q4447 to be 2.4 angstrom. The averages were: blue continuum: 24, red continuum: 14.4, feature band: 19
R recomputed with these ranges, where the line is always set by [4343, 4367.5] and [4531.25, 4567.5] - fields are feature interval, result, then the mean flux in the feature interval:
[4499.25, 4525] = 2.3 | 15.4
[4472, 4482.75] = 1.5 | 16.6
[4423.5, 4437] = 0.6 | 21.7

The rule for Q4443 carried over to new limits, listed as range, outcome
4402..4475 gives 20.7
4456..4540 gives 16.1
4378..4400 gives 21.8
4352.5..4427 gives 24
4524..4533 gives 14.7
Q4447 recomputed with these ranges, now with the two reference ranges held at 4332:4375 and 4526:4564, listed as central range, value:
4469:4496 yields 3.1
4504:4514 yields 1.1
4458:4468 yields 1.6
